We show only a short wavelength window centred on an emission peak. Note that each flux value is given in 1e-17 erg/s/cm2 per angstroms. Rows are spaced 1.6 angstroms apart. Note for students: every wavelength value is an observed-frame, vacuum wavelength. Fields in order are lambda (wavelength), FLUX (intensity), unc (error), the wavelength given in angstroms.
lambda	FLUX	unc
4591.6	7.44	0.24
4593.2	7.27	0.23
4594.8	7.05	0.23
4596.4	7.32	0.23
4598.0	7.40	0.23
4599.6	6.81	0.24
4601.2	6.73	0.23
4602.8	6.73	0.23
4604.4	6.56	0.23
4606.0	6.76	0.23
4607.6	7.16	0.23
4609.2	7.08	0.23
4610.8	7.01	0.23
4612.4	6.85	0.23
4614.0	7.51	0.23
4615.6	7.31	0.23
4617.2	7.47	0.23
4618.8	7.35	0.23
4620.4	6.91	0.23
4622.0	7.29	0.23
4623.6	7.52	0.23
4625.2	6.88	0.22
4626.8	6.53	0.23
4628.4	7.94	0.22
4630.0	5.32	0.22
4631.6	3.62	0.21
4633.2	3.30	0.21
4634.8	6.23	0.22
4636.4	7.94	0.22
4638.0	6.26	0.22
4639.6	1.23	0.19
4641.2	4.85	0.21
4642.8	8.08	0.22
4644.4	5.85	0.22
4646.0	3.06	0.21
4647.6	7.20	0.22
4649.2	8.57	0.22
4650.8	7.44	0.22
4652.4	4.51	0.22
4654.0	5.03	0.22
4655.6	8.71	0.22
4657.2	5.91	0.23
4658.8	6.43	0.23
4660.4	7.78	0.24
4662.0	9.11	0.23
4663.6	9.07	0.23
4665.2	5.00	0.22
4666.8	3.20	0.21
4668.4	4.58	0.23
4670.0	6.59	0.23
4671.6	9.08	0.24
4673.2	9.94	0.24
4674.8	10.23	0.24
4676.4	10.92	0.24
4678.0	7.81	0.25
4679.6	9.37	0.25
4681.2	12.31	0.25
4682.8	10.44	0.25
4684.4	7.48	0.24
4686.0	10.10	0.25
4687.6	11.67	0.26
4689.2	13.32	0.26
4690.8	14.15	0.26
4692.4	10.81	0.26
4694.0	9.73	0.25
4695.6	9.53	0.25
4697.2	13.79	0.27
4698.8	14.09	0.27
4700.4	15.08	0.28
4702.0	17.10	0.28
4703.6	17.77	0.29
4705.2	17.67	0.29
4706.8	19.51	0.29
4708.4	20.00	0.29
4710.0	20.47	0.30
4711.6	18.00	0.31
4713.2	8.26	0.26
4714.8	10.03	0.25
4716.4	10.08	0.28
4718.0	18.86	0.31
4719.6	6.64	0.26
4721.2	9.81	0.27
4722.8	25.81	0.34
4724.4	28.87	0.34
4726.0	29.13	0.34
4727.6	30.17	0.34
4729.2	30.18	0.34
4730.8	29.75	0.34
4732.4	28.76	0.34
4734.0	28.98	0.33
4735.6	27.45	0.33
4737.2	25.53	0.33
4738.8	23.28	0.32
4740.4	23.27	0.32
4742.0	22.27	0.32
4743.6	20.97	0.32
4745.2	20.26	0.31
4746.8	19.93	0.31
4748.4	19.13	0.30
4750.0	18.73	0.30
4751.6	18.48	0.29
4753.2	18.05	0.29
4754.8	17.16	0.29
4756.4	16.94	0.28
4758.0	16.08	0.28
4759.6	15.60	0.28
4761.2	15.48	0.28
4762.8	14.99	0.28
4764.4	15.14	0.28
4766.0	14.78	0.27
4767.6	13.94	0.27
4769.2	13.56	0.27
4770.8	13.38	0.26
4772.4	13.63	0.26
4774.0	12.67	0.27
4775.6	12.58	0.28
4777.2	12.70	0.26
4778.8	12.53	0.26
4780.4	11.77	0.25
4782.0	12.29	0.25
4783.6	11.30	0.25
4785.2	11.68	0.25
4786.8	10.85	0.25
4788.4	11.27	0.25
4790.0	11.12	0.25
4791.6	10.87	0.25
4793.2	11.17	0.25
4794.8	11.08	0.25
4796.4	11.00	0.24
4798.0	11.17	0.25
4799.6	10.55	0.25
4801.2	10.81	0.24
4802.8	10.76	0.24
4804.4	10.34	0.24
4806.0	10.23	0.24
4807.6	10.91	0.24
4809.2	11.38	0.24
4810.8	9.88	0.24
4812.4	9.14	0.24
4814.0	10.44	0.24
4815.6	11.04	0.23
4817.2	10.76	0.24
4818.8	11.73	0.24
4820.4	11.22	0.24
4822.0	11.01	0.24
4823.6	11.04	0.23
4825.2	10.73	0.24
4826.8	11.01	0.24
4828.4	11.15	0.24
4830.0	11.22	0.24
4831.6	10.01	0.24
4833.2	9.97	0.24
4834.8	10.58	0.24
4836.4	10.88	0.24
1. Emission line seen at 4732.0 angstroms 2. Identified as Ly-alpha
